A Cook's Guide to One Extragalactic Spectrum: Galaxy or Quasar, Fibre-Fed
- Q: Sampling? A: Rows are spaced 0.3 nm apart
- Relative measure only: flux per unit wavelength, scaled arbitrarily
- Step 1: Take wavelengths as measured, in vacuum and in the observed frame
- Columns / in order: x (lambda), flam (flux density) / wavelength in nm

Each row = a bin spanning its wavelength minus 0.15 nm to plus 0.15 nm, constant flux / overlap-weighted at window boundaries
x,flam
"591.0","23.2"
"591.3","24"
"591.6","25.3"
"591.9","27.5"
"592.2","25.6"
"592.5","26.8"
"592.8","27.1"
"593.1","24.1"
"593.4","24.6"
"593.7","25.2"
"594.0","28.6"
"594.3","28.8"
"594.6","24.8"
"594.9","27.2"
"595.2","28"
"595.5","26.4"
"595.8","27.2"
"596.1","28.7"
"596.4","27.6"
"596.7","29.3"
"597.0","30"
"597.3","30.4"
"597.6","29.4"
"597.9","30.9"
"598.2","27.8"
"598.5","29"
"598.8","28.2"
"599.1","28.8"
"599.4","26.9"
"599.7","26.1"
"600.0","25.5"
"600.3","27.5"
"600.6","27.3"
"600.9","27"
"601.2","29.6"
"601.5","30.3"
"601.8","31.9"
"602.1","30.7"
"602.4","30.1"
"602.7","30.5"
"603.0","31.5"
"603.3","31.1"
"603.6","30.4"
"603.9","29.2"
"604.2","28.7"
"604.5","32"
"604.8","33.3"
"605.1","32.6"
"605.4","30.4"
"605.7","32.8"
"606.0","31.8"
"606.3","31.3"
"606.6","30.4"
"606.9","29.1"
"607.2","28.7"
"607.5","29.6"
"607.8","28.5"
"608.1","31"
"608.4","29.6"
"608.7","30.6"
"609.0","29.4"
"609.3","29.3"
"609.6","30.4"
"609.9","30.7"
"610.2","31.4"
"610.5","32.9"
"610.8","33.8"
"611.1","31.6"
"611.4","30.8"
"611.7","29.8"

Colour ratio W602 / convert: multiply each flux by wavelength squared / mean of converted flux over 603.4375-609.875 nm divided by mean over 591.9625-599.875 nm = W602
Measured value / 1.14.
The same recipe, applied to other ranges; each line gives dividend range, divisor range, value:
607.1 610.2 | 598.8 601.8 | 1.10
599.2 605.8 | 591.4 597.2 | 1.13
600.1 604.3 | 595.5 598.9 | 1.05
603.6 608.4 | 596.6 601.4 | 1.10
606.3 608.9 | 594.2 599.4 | 1.09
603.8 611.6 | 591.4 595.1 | 1.23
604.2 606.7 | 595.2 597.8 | 1.14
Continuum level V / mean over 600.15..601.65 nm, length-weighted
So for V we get 28.3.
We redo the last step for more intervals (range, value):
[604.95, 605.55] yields 31.5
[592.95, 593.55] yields 24.4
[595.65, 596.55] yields 27.8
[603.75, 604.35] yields 28.9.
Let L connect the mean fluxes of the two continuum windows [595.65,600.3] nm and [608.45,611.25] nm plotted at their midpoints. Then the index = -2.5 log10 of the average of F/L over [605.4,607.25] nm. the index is -0.02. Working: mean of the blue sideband 28.4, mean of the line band 30.8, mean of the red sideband 31.1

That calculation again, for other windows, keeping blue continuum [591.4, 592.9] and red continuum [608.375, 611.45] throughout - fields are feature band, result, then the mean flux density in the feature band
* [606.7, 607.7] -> 0.04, 29.2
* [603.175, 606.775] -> -0.05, 31.2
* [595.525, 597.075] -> -0.03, 28.3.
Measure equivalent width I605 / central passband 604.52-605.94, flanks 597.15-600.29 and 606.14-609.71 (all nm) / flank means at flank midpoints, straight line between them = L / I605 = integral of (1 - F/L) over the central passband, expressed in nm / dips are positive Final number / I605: -0.14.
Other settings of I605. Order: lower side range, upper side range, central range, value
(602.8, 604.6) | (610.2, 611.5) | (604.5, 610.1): 0.134 nm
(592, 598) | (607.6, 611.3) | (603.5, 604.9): -0.050 nm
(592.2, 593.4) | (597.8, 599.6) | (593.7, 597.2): -0.105 nm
